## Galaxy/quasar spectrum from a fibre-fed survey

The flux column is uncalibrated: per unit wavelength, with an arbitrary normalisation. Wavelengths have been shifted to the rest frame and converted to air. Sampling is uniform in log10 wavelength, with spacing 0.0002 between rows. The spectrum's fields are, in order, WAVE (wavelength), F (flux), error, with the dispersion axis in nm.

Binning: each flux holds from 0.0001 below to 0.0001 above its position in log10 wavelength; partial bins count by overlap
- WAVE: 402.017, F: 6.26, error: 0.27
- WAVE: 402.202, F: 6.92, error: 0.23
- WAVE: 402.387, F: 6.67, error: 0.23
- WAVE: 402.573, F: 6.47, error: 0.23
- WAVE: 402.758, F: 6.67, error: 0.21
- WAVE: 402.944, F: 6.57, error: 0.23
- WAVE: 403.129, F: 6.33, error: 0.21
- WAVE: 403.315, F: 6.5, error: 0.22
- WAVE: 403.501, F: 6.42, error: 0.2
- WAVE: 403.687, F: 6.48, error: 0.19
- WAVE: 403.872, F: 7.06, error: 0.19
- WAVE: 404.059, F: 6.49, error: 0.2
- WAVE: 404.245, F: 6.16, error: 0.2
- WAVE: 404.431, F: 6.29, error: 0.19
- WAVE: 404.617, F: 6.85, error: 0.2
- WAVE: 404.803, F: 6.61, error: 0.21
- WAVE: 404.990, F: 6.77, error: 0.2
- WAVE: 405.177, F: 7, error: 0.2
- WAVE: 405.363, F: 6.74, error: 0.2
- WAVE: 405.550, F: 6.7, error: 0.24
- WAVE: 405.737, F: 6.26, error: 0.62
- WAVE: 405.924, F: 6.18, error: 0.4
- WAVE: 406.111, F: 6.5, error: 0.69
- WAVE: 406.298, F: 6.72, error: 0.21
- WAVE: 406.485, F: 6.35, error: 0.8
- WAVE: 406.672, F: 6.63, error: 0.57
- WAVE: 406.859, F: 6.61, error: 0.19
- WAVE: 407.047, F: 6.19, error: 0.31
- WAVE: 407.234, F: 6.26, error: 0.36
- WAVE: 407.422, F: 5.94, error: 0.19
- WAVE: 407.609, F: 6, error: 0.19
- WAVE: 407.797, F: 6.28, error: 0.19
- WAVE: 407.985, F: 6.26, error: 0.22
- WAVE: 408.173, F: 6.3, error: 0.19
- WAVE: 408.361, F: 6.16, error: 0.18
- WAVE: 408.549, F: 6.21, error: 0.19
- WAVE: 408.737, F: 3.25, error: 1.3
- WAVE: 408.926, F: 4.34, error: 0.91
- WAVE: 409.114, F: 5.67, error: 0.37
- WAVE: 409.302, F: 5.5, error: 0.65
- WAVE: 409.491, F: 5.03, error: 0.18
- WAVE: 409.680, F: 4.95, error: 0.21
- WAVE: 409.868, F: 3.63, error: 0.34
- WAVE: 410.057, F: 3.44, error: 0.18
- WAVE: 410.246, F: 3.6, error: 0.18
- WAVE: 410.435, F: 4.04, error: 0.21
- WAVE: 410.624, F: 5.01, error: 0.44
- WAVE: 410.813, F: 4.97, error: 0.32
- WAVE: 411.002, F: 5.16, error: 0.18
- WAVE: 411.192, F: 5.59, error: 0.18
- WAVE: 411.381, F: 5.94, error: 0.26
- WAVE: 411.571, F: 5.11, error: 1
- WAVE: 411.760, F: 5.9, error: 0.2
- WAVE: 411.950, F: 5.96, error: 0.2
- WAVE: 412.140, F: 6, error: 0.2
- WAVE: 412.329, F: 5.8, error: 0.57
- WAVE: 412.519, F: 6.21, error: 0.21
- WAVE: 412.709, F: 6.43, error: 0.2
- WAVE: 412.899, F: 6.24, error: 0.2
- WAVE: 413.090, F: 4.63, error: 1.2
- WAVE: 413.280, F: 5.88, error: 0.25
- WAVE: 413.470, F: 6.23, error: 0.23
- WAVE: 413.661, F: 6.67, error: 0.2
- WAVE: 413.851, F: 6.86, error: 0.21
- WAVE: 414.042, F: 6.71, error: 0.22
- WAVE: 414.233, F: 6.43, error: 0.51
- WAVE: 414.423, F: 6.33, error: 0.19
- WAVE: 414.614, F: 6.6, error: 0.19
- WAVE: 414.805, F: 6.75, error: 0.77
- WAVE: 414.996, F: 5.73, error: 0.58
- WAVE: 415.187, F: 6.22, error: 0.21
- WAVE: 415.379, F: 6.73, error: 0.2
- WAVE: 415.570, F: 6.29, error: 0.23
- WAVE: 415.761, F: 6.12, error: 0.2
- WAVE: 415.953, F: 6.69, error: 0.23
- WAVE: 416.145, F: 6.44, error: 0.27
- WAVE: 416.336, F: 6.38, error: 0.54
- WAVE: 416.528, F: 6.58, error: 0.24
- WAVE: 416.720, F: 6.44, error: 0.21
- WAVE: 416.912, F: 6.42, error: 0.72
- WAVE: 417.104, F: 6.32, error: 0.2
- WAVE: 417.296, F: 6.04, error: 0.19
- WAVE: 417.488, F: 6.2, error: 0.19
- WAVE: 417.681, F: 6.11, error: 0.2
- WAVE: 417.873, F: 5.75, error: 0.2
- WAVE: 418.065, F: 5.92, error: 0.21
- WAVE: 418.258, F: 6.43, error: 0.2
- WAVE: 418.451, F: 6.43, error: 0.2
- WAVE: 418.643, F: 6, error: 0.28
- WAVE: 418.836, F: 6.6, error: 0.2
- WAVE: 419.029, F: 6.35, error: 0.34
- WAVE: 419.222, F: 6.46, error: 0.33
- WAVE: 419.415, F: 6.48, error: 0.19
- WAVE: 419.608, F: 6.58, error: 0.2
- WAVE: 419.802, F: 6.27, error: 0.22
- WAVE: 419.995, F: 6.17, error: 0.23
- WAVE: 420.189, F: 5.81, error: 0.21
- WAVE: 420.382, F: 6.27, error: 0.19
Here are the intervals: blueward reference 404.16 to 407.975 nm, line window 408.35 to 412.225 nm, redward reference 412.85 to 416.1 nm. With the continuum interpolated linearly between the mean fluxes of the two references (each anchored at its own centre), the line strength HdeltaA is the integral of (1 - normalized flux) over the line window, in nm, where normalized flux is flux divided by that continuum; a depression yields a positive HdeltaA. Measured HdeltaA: 0.84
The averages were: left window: 6.45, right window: 6.3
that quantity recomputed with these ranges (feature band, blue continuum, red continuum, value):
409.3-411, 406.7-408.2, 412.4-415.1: 0.49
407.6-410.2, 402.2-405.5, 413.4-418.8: 0.54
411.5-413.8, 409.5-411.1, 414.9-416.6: -0.32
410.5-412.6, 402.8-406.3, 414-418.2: 0.27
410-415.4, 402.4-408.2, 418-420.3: 0.51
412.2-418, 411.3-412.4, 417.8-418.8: -0.30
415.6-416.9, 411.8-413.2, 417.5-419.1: -0.07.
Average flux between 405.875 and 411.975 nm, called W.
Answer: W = 5.49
